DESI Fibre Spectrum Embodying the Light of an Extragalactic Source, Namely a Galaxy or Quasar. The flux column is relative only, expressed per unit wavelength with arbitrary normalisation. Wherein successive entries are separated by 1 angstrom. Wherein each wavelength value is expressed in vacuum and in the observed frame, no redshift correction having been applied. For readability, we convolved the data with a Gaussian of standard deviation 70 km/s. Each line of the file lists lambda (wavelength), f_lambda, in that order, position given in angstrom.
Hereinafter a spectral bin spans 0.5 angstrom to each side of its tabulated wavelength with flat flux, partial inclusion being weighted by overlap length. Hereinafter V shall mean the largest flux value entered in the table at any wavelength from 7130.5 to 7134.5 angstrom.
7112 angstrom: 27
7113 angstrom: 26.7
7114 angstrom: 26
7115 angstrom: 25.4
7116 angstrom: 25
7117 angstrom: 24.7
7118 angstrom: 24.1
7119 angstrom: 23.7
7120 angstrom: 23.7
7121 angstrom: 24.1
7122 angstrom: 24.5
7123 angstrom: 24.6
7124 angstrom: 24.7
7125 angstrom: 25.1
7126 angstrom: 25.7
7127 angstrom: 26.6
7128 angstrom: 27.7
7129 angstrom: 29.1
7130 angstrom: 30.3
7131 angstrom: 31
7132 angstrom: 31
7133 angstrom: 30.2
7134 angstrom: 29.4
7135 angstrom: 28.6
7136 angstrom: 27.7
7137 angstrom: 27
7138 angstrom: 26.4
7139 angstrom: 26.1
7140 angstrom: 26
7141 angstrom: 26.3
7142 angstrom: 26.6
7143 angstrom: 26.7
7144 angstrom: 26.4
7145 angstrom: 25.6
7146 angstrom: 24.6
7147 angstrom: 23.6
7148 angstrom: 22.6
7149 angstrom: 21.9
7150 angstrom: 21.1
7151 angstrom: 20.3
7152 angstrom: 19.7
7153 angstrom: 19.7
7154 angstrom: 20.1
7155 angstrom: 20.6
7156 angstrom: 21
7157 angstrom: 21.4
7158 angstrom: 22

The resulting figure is 31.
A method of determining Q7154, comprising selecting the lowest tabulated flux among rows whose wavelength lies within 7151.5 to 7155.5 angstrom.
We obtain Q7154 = 19.7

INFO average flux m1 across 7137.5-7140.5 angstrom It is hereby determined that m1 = 26.2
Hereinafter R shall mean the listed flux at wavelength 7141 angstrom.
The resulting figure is 26.3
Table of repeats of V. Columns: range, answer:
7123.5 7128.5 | 27.7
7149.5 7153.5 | 21.1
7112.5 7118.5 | 26.7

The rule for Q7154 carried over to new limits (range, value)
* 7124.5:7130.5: 25.1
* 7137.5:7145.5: 25.6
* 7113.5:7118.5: 24.1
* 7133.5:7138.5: 26.4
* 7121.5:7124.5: 24.5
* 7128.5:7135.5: 28.6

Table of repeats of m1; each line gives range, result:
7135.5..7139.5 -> 26.8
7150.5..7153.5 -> 19.9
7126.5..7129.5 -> 27.8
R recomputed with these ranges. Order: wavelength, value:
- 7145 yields 25.6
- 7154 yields 20.1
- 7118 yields 24.1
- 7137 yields 27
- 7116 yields 25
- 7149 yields 21.9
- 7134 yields 29.4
